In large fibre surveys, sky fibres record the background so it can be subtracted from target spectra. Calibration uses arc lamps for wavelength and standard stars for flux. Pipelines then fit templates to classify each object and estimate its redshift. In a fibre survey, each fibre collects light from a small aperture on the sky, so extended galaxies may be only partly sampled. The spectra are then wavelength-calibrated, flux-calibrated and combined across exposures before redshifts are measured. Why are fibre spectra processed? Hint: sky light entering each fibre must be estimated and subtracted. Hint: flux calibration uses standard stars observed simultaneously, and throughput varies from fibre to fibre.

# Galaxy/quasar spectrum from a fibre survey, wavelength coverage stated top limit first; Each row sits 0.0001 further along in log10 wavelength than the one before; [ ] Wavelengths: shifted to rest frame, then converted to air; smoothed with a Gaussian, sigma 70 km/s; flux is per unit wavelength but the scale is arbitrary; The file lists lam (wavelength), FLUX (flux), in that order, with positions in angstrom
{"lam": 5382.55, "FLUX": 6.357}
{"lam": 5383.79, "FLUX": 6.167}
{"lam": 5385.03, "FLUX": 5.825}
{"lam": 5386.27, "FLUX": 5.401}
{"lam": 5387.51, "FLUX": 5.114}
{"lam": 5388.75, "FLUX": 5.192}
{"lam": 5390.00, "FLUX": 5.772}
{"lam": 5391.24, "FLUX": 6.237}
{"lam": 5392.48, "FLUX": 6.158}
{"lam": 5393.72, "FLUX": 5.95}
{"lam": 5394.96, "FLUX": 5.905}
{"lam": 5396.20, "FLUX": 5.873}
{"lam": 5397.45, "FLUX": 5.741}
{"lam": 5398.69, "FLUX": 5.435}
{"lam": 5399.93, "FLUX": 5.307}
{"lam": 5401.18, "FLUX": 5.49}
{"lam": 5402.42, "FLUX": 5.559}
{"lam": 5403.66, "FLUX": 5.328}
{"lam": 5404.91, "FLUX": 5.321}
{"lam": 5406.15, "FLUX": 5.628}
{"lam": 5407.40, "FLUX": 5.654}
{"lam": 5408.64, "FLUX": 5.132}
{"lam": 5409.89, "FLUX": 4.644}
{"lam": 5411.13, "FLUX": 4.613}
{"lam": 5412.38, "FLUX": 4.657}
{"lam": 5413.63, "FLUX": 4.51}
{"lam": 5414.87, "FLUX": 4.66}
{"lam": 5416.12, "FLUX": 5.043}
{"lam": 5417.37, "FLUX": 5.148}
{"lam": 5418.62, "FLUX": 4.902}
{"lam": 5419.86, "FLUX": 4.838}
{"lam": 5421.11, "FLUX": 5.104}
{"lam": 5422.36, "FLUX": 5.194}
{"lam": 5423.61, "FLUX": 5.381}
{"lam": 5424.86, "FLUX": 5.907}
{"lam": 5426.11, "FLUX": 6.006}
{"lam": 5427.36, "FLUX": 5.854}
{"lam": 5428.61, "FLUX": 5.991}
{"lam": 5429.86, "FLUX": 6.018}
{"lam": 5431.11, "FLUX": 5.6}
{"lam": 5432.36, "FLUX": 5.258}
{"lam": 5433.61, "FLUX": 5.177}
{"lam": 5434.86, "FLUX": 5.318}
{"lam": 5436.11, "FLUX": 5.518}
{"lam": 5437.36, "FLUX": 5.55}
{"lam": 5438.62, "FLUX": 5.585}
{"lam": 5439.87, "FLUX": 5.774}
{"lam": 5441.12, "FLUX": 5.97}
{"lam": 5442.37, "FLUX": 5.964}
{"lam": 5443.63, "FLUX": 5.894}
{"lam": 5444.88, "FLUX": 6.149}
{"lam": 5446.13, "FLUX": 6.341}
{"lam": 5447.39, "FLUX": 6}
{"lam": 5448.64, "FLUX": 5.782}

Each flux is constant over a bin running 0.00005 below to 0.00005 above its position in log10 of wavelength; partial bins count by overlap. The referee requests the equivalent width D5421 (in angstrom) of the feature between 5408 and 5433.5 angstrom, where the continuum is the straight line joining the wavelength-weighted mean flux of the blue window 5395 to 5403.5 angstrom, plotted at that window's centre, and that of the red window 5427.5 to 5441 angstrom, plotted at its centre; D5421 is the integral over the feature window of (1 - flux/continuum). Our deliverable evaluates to 1.7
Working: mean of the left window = 5.58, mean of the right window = 5.61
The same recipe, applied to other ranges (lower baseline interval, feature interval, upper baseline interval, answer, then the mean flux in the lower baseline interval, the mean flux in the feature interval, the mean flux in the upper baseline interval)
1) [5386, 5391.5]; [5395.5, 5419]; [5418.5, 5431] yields 1.4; 5.5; 5.2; 5.55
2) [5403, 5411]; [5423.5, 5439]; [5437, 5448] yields 0.2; 5.25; 5.64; 5.92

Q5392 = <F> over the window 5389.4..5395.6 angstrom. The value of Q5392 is 6.01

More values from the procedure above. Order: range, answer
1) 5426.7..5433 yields 5.75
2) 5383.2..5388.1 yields 5.63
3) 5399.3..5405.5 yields 5.4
